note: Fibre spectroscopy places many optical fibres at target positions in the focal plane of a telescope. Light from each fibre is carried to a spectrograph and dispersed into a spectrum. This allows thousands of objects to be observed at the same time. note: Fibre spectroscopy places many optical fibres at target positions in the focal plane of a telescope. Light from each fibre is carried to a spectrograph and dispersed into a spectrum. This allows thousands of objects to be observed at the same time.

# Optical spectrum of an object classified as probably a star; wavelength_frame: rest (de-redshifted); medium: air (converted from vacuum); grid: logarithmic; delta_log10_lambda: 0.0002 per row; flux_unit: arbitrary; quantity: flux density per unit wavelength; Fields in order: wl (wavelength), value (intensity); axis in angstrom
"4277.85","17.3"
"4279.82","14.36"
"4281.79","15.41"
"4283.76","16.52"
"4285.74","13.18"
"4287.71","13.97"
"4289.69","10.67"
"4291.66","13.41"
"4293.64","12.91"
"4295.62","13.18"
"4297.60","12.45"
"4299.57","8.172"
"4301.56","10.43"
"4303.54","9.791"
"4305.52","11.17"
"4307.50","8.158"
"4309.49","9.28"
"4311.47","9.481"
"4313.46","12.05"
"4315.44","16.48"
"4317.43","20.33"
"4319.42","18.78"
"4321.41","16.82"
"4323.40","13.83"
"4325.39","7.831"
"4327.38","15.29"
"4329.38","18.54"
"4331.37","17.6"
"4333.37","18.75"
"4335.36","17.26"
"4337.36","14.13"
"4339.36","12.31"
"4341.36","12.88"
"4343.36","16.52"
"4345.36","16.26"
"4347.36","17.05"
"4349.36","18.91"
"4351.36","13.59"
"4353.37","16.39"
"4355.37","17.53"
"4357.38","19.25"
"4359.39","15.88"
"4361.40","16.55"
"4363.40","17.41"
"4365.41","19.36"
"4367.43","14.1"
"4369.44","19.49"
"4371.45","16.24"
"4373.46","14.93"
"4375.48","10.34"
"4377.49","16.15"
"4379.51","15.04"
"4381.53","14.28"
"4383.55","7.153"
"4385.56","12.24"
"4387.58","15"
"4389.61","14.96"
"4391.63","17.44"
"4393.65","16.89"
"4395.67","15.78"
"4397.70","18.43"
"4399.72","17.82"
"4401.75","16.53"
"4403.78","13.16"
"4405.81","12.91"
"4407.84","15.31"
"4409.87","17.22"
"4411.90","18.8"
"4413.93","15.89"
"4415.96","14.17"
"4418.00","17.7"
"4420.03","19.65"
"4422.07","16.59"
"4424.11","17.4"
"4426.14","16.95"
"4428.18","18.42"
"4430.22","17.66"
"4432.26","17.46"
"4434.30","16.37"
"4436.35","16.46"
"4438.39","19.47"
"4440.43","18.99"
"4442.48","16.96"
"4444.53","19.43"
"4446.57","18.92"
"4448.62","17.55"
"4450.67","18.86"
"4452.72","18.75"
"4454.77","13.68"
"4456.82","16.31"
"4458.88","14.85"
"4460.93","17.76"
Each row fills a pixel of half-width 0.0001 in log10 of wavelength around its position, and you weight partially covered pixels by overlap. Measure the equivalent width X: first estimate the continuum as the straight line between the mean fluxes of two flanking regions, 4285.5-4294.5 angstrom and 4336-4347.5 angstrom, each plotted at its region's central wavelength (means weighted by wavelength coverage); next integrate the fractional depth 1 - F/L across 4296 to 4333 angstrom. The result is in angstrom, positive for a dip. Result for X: 1.5 angstrom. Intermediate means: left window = 12.8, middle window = 13.2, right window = 14.8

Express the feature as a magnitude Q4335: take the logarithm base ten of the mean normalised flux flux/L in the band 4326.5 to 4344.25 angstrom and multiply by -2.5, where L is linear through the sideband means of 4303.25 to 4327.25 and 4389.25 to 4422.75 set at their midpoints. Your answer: -0.16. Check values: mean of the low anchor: 13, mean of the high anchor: 16.5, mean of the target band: 15.9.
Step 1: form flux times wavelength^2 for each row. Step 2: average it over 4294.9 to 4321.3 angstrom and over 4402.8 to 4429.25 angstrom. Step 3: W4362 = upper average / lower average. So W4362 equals 1.4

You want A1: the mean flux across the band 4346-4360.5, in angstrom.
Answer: 16.9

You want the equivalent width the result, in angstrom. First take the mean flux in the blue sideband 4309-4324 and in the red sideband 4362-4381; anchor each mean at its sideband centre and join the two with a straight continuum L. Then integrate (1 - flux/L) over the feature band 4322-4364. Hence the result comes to -1.5 angstrom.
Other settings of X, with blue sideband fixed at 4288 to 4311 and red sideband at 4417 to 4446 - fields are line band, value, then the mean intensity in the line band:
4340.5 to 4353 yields -2.3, 15.9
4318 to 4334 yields -4.8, 16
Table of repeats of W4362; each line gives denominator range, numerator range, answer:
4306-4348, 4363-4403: 1.08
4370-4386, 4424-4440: 1.33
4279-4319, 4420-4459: 1.48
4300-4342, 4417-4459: 1.34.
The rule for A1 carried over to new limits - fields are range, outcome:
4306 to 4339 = 14.6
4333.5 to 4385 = 15.6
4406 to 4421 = 16.7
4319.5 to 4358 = 15.9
